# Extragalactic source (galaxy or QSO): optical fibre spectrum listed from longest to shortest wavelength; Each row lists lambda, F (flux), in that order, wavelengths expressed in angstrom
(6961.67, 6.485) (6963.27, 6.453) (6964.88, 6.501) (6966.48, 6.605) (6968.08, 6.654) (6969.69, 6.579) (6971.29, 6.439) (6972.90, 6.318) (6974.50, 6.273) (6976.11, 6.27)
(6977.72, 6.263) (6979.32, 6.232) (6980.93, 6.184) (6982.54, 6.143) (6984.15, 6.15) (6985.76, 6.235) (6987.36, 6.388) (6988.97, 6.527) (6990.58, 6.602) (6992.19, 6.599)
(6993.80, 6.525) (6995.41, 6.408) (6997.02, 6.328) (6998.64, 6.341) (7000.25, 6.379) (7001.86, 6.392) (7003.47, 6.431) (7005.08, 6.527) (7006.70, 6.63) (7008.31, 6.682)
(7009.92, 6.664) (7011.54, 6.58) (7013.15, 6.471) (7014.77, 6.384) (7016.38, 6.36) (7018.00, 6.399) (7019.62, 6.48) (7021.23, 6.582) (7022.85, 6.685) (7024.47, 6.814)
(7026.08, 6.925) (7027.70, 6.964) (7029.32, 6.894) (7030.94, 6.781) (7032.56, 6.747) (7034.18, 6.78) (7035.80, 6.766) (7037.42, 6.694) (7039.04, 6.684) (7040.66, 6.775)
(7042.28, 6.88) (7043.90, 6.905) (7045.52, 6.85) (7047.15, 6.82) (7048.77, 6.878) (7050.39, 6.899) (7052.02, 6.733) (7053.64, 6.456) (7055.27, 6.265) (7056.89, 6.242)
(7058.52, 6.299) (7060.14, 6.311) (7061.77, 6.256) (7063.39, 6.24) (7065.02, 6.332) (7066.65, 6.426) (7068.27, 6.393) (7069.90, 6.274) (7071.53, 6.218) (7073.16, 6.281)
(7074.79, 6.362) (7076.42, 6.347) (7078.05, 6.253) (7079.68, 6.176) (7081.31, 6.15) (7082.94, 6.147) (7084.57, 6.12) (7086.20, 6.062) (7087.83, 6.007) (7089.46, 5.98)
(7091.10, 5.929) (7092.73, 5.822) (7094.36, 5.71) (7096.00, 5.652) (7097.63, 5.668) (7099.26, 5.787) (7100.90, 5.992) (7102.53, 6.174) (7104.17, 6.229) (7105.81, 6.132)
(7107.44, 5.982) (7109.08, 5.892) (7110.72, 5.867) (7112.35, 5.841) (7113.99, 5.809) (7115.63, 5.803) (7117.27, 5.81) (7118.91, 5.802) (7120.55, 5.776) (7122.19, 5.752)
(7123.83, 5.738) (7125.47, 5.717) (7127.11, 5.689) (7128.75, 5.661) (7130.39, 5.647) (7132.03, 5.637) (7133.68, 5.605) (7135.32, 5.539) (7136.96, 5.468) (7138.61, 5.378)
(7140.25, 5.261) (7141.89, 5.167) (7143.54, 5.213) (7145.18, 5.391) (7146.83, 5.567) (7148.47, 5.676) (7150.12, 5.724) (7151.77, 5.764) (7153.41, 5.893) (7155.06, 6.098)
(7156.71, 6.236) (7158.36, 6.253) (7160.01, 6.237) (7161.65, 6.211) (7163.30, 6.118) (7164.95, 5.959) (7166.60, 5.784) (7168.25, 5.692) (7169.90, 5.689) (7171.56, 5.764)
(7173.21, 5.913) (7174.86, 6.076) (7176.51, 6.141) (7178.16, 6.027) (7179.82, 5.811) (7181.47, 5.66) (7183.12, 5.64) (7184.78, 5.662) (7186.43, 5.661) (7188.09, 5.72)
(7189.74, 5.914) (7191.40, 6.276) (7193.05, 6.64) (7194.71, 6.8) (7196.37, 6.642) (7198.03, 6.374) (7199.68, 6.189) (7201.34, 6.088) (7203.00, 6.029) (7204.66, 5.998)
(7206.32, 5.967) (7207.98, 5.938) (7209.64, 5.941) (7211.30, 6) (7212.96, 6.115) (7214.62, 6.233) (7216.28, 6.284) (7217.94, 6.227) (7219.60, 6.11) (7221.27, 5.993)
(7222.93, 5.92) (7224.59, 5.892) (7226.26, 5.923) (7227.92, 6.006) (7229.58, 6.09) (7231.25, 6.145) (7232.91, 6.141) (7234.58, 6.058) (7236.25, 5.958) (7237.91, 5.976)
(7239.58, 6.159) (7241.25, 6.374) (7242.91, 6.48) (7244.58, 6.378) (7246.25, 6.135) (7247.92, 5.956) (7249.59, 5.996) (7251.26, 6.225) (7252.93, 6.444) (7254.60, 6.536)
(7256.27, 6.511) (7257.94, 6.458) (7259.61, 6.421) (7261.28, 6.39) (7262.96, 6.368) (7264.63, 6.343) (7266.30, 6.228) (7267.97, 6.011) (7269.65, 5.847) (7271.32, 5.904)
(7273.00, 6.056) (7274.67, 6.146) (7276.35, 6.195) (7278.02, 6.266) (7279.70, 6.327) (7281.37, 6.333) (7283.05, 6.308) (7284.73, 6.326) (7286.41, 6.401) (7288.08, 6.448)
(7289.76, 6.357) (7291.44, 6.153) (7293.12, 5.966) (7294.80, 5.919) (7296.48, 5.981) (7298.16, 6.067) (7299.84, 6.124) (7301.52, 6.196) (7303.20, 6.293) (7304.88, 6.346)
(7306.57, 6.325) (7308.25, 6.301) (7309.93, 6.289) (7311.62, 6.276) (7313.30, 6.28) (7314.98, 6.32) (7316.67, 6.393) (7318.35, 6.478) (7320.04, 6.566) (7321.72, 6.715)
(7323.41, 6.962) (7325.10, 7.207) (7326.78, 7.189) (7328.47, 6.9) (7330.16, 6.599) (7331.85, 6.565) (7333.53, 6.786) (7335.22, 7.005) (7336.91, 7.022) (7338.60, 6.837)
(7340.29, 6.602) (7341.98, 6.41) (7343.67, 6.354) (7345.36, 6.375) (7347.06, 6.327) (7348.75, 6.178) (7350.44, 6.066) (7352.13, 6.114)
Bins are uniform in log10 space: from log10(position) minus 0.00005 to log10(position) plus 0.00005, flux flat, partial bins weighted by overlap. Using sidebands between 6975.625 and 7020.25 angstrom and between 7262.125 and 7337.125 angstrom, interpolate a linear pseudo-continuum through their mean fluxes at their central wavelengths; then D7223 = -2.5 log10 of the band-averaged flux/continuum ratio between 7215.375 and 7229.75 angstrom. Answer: 0.06 mag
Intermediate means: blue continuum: 6.41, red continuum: 6.38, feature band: 6.05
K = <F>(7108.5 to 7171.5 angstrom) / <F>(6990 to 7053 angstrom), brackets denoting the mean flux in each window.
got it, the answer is 0.86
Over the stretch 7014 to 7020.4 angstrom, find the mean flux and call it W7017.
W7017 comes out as 6.4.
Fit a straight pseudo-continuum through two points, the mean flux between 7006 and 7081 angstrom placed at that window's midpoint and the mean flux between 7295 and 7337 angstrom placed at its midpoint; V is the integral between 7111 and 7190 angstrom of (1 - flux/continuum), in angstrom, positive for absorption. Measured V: 9.4 angstrom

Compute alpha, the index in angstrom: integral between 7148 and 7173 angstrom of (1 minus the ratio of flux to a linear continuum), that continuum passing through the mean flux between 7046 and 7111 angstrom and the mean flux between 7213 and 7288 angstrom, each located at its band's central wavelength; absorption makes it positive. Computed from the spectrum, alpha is 1.0 angstrom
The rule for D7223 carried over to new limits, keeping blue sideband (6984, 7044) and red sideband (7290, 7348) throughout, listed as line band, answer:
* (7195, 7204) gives 0.04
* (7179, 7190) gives 0.14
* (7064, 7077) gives 0.04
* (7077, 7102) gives 0.10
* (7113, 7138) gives 0.15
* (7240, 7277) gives 0.04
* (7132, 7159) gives 0.16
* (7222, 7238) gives 0.09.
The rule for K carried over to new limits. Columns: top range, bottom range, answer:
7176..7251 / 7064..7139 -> 1.02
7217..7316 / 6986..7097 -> 0.96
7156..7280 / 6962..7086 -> 0.94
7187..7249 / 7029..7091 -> 0.95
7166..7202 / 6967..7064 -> 0.92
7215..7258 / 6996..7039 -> 0.93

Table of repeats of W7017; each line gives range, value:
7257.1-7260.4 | 6.44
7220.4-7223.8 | 5.96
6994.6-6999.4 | 6.35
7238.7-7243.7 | 6.34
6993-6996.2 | 6.47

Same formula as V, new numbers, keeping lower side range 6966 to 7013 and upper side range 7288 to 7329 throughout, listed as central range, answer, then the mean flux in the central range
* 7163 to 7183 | 1.7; 5.87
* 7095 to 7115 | 1.6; 5.92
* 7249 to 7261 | 0.0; 6.38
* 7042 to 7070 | -0.5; 6.52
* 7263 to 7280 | 0.7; 6.14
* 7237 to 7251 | 0.5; 6.18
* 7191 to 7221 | 0.9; 6.21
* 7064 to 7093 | 1.0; 6.19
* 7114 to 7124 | 1.0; 5.78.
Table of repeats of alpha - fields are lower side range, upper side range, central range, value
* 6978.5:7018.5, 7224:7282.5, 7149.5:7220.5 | 2.5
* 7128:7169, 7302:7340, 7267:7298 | 1.2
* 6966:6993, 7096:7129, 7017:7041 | -2.1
